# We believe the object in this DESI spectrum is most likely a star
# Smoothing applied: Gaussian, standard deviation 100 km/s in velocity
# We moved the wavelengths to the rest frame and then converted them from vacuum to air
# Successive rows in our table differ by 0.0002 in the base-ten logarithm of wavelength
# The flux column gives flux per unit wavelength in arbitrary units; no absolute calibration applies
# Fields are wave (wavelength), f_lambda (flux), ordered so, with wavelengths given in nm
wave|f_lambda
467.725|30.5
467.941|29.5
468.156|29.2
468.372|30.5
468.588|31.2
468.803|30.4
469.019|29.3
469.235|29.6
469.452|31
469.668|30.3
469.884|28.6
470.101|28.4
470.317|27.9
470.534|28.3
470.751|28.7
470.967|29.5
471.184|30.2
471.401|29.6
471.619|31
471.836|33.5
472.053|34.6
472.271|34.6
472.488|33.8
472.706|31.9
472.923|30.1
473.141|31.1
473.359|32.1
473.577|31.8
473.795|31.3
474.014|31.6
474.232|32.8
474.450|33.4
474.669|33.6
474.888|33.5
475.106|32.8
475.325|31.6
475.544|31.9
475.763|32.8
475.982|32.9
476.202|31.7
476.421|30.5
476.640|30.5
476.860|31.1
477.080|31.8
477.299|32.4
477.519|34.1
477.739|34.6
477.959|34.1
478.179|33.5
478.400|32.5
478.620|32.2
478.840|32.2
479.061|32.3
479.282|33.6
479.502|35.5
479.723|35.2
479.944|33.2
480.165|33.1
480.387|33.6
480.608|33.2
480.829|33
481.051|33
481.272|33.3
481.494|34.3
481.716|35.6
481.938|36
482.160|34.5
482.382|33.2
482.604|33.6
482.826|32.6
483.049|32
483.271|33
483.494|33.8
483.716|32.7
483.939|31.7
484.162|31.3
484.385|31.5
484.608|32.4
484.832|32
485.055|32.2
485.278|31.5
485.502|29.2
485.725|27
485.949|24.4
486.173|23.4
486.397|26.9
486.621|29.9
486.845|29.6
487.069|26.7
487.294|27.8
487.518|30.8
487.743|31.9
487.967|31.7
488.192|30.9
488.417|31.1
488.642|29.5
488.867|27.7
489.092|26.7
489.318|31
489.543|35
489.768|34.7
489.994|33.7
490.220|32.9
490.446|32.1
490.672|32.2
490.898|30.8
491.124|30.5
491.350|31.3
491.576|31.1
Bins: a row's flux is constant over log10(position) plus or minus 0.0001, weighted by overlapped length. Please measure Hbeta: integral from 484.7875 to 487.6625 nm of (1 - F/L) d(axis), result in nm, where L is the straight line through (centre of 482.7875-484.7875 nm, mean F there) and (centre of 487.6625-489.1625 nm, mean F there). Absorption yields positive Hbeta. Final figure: 0.24 nm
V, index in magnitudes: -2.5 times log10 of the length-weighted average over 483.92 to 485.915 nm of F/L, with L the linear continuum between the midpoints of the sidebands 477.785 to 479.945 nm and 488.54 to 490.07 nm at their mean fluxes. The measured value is 0.05 mag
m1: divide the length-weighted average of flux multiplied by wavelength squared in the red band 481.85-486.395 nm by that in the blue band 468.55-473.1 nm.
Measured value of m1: 1.1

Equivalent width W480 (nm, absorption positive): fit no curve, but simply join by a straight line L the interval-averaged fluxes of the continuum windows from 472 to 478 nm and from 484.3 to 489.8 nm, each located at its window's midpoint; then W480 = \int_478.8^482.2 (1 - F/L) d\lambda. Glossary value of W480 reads -0.29 nm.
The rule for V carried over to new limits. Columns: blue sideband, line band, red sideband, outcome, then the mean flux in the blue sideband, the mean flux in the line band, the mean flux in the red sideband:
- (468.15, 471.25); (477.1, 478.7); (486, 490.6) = -0.120 mag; 29.5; 33.3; 30.1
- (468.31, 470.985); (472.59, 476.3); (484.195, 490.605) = -0.087 mag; 29.5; 32.2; 30.2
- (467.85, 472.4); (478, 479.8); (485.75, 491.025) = -0.110 mag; 30.3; 33.4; 30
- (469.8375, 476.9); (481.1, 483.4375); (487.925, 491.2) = -0.079 mag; 31.5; 33.8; 31.4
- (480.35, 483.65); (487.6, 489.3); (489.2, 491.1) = 0.100 mag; 33.6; 30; 32.7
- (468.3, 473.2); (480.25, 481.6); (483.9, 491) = -0.101 mag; 30.6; 33.4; 30.3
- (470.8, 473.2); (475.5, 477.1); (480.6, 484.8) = 0.024 mag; 31.8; 31.6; 33.2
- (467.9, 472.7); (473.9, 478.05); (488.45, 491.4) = -0.060 mag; 30.5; 32.5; 31.4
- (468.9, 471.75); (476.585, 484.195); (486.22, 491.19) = -0.110 mag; 29.4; 33.2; 30.5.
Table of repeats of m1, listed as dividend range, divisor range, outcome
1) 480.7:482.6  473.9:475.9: 1.07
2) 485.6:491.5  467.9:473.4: 1.06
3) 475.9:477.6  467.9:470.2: 1.10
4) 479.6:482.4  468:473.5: 1.16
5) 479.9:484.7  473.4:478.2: 1.05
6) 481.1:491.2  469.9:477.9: 1.04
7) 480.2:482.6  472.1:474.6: 1.09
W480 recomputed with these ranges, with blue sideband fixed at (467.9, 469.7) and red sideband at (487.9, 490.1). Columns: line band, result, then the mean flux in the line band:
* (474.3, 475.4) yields -0.09 nm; 33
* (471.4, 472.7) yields -0.12 nm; 33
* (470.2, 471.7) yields 0.05 nm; 29.3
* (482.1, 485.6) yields -0.16 nm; 32.3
